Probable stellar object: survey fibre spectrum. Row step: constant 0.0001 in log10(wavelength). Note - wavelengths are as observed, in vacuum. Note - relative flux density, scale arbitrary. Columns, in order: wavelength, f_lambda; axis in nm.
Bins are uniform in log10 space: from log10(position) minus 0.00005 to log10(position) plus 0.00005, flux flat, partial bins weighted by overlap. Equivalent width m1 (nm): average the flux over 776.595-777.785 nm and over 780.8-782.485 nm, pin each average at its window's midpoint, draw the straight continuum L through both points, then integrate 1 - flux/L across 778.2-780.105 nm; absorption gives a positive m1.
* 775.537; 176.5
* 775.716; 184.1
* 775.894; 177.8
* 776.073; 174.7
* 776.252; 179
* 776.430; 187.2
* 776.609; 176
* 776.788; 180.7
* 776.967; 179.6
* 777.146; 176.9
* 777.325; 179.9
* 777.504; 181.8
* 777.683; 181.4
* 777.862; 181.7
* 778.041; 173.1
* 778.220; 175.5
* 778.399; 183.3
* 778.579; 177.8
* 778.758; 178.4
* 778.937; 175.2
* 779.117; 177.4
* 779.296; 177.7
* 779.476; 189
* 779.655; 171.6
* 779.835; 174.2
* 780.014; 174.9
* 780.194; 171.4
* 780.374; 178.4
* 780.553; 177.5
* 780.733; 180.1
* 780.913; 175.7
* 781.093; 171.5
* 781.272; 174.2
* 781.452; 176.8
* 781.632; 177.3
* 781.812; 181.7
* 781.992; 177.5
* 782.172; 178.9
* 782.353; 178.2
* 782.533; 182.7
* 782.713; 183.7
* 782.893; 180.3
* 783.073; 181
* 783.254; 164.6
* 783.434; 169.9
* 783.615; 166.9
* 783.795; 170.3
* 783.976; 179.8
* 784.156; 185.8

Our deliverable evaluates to 0.01 nm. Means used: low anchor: 180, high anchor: 177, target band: 178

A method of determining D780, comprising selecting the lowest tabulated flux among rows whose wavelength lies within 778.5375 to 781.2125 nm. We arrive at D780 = 171.4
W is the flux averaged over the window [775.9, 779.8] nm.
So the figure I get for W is 179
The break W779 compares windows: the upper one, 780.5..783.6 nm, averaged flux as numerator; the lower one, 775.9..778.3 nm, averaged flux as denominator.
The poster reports 1.0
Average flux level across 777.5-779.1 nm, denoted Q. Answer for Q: 178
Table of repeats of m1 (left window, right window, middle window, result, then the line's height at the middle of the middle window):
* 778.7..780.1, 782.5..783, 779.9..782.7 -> 0.05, 180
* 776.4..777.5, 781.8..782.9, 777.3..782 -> 0.06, 180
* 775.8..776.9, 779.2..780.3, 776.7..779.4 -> -0.01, 178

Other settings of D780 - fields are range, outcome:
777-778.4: 173.1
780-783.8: 164.6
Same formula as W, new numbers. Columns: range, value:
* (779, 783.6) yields 177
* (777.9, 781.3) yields 177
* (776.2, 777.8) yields 180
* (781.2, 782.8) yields 179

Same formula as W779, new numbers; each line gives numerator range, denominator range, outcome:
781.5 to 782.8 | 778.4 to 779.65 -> 1.00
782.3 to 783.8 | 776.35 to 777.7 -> 0.97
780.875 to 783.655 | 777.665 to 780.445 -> 0.99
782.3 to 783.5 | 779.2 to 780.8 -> 1.00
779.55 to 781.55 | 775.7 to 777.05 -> 0.98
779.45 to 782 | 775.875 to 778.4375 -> 0.98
